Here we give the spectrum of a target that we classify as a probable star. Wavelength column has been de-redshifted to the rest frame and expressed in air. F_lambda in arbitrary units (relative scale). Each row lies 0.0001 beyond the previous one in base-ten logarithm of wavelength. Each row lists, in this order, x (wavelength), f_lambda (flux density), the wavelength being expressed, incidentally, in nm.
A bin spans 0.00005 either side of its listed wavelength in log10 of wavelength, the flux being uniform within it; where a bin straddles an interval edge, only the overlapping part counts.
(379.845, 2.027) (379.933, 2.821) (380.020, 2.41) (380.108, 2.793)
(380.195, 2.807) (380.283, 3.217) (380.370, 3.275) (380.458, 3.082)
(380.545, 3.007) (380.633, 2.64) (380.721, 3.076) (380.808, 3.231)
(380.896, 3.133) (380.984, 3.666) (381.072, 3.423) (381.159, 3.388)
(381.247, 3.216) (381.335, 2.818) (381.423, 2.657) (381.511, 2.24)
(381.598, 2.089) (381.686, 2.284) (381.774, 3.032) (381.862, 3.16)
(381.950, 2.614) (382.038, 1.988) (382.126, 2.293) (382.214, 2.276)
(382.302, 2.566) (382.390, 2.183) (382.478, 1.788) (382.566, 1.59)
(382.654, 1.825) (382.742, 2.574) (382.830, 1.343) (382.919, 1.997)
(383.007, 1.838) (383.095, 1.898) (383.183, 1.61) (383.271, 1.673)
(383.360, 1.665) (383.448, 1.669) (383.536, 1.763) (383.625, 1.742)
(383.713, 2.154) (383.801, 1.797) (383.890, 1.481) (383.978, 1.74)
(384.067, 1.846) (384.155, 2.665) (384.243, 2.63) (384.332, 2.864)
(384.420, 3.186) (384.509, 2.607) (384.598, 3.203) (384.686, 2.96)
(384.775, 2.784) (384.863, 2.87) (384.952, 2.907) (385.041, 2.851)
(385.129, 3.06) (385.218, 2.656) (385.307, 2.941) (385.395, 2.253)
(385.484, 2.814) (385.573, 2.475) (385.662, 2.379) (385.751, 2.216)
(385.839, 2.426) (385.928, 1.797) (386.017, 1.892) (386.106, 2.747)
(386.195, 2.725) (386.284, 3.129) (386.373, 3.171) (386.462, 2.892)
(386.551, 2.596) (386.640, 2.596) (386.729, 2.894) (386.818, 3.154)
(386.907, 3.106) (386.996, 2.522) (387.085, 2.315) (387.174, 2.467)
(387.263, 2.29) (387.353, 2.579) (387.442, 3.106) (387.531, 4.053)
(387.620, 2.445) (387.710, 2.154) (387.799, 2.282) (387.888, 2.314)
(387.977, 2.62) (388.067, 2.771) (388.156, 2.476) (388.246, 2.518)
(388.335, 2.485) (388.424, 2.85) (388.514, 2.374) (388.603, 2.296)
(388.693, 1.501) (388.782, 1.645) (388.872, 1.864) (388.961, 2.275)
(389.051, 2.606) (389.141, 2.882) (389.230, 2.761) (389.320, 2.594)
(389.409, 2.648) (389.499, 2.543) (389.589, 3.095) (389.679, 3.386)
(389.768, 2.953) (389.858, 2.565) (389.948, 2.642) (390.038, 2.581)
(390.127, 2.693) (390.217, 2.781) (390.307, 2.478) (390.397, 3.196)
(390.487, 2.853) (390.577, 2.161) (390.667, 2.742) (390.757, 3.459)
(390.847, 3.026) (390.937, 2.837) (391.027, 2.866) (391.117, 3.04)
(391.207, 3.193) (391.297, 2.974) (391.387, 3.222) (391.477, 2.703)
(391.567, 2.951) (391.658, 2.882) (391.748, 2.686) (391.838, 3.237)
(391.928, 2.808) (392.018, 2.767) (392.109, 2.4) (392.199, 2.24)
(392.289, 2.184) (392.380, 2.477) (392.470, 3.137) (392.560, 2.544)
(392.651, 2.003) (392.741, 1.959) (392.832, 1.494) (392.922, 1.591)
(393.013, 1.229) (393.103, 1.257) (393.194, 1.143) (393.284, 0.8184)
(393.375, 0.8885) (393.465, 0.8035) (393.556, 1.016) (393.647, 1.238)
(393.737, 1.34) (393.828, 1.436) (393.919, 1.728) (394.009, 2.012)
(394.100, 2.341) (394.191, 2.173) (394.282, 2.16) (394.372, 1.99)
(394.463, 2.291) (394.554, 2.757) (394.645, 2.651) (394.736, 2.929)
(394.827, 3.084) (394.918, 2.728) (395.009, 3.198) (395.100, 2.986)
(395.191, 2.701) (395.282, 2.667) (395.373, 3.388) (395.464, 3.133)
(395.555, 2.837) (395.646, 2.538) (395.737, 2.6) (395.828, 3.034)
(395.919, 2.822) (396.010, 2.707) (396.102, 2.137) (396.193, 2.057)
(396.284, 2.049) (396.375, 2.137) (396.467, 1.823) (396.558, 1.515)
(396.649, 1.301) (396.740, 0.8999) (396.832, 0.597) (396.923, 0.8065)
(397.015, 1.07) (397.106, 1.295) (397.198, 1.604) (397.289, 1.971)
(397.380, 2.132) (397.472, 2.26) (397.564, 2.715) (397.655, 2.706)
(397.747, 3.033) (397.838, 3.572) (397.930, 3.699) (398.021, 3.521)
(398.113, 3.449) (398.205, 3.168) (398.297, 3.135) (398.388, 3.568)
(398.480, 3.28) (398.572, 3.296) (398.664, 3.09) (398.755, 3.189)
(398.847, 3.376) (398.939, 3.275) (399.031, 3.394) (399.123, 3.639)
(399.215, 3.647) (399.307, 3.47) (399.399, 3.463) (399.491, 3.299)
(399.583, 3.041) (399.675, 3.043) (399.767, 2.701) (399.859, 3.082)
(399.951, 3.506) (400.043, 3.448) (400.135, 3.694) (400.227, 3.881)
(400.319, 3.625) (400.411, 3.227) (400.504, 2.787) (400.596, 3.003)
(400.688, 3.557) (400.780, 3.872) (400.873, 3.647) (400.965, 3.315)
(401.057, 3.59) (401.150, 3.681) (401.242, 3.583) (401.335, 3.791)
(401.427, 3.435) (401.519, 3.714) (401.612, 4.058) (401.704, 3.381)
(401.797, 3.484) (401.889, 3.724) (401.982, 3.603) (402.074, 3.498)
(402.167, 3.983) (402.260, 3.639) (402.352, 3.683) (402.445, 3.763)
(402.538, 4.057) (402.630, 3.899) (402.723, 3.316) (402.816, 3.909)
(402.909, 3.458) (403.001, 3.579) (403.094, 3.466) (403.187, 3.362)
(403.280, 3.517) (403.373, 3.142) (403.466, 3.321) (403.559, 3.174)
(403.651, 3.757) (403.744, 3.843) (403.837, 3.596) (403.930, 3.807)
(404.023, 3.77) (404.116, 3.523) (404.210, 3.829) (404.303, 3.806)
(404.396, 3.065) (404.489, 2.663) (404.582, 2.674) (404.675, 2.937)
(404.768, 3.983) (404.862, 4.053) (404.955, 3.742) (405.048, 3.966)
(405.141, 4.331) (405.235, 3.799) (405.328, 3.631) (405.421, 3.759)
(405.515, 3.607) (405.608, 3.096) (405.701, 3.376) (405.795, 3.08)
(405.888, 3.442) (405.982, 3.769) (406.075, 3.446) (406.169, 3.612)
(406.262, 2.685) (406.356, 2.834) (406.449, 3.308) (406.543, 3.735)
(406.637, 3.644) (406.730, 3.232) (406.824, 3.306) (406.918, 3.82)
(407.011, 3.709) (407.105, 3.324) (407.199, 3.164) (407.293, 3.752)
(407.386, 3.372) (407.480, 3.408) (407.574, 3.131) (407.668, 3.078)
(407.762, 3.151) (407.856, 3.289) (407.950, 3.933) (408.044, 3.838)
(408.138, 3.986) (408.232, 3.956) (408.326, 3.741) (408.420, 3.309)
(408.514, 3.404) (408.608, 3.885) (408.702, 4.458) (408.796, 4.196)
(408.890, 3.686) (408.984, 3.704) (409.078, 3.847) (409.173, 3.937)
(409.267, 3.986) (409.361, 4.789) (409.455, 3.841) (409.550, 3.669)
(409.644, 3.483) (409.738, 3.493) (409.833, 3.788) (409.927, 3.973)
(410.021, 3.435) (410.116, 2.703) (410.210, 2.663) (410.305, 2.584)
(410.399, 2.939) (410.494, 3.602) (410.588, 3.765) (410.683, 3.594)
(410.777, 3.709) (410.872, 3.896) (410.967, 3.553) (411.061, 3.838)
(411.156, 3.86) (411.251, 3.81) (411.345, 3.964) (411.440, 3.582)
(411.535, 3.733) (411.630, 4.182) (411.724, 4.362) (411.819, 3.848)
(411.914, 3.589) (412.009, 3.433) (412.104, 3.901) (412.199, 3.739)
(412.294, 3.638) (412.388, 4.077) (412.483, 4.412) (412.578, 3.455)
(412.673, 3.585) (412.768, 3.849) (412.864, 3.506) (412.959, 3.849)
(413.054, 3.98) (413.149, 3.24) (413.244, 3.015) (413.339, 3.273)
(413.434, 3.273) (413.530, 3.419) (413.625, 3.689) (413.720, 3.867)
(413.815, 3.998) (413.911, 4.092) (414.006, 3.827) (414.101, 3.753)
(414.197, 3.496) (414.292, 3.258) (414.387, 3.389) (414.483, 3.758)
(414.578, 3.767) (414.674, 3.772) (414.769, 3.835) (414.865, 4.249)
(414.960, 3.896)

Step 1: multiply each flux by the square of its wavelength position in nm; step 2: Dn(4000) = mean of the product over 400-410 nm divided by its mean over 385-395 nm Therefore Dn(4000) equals 1.57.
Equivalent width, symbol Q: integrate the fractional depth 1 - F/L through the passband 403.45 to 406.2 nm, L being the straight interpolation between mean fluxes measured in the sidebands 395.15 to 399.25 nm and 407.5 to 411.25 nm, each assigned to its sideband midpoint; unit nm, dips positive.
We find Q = -0.26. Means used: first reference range 2.59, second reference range 3.63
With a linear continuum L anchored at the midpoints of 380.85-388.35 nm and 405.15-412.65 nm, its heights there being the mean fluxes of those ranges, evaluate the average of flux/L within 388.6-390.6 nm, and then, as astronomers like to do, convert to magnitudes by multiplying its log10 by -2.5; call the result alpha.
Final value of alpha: 0.06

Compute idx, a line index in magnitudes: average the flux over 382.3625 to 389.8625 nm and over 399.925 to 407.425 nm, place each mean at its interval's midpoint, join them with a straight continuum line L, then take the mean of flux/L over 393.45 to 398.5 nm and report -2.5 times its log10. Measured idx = 0.29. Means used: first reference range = 2.45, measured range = 2.34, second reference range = 3.53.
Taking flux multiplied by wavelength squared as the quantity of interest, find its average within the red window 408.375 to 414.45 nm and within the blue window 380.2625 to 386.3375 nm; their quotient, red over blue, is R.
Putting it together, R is 1.71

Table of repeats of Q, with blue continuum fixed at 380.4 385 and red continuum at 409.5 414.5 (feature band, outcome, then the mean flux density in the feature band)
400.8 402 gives -0.16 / 3.62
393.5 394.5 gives 0.39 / 1.78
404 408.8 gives -0.17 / 3.52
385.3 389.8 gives 0.09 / 2.58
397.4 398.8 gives -0.04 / 3.16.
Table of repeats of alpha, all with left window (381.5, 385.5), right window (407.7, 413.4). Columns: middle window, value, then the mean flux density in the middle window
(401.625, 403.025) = -0.13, 3.68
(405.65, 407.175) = 0.03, 3.39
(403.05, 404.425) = -0.06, 3.54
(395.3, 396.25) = 0.08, 2.72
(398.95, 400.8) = -0.07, 3.36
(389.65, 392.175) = -0.07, 2.85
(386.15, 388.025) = -0.10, 2.73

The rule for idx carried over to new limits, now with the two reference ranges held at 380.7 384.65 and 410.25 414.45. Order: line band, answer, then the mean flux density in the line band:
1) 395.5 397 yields 0.43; 1.98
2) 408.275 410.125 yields -0.08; 3.79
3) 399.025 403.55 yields -0.11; 3.51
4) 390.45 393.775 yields 0.21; 2.27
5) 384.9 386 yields -0.03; 2.55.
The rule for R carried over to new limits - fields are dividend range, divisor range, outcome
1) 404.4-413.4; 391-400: 1.55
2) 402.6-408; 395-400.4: 1.30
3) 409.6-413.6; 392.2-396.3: 1.80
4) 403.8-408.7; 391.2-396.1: 1.61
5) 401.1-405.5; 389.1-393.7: 1.57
